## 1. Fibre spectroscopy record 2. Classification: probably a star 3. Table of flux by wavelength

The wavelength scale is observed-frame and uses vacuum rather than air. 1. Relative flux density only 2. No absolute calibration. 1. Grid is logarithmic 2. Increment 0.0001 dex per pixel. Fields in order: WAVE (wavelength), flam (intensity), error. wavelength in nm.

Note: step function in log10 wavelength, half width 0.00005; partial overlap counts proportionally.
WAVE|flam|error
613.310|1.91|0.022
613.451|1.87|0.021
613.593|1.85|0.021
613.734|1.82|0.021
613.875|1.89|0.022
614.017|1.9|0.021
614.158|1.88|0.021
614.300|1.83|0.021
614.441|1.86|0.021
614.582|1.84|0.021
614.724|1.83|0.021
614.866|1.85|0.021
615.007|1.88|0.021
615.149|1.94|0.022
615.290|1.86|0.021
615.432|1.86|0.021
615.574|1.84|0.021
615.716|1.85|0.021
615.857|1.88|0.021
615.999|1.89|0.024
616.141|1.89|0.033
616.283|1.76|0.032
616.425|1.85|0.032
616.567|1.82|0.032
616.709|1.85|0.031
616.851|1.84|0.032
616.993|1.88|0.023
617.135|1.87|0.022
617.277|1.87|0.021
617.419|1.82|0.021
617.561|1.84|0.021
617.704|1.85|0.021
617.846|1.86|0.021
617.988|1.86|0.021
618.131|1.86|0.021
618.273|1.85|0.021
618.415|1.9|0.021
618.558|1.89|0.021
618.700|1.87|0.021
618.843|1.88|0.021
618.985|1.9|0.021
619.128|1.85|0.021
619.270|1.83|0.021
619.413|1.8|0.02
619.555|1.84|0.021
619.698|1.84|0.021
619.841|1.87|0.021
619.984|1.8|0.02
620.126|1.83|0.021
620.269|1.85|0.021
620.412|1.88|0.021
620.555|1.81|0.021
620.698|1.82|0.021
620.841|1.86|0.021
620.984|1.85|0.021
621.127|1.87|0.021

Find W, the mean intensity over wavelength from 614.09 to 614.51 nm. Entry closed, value 1.86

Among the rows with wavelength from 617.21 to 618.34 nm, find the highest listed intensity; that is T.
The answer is 1.87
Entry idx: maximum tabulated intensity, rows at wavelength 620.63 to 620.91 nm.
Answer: 1.86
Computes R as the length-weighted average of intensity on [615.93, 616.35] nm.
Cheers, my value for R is 1.85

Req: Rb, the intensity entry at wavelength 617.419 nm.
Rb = 1.82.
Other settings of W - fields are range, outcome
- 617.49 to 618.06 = 1.85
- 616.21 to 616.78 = 1.82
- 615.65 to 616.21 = 1.88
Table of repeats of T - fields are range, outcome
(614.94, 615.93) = 1.94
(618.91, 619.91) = 1.9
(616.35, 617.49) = 1.88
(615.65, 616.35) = 1.89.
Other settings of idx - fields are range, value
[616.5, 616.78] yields 1.85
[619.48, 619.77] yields 1.84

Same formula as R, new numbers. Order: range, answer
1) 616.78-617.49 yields 1.86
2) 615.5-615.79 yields 1.85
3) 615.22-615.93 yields 1.86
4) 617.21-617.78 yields 1.84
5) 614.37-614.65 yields 1.86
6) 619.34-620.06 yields 1.83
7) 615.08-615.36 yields 1.9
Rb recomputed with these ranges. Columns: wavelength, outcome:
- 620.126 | 1.83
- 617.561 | 1.84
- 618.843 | 1.88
